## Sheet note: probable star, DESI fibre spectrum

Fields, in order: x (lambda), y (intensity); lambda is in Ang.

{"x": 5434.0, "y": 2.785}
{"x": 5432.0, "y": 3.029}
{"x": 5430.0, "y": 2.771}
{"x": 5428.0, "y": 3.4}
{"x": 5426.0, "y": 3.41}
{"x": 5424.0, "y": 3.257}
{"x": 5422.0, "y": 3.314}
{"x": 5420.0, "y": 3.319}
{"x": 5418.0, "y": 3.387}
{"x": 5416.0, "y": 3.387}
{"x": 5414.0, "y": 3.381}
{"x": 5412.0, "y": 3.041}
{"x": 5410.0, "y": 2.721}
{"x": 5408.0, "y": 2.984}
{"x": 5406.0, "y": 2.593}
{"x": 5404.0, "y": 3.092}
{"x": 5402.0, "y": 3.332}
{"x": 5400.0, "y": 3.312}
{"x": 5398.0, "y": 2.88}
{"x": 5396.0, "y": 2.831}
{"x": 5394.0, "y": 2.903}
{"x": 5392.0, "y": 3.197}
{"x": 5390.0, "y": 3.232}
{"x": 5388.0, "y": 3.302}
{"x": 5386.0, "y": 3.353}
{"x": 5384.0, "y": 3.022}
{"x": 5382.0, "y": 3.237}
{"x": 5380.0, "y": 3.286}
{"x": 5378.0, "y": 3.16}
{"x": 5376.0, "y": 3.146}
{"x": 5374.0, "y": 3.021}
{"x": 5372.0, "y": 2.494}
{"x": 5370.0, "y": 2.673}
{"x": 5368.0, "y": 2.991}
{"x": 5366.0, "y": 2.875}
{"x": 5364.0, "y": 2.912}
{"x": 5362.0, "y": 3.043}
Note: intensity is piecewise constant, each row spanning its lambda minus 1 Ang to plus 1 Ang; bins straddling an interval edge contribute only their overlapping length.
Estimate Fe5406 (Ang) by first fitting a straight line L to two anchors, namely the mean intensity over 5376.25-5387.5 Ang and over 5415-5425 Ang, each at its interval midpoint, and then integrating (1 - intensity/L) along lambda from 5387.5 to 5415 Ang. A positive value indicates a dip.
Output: 1.8 Ang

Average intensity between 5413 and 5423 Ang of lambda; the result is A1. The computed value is 3.36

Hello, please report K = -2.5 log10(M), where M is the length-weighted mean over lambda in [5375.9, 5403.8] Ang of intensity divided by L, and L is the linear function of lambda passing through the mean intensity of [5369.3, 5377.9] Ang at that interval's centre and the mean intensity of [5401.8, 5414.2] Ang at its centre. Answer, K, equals -0.08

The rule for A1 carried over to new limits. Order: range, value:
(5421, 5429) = 3.35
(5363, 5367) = 2.89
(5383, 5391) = 3.23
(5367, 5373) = 2.72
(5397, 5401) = 3.1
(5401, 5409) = 3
